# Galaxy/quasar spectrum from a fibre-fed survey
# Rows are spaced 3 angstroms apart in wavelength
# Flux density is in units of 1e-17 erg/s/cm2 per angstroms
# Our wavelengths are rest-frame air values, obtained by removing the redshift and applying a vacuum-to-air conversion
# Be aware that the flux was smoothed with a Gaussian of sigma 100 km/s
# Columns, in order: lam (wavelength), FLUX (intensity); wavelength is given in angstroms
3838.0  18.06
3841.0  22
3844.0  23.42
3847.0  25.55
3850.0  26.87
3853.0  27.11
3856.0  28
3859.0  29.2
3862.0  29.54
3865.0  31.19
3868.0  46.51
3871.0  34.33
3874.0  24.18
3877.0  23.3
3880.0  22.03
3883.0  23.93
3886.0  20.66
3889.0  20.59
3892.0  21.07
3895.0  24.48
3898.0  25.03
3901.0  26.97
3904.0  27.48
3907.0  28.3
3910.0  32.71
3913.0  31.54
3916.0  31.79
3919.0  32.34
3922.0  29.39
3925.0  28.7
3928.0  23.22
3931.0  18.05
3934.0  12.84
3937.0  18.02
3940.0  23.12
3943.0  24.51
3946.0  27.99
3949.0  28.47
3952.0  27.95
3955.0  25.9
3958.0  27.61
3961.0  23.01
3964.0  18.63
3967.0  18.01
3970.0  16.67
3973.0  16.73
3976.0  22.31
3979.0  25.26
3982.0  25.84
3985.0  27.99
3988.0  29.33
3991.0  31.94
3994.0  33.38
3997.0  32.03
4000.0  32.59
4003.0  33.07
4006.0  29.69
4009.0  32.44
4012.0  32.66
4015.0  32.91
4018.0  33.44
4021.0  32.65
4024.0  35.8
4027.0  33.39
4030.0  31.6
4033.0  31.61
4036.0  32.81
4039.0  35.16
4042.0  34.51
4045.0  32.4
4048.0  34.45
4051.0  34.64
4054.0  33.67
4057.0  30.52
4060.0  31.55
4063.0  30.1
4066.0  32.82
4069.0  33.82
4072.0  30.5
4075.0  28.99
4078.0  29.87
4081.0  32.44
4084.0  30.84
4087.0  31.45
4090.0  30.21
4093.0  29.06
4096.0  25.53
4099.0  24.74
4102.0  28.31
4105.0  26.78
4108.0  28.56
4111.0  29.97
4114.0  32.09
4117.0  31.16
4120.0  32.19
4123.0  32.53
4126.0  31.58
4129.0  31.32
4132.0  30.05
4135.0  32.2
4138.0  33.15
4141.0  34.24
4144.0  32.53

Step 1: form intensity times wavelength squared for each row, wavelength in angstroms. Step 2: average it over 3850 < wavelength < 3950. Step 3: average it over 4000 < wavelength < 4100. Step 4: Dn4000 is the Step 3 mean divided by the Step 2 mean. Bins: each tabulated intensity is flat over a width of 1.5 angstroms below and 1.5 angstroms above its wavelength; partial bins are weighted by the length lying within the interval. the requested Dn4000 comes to 1.29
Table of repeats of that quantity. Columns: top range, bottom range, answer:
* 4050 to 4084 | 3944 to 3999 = 1.30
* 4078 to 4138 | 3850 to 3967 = 1.27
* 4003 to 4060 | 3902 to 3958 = 1.32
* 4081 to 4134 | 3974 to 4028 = 1.02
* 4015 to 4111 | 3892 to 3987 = 1.34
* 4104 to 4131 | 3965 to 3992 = 1.40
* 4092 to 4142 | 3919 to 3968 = 1.38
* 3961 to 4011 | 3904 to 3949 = 1.05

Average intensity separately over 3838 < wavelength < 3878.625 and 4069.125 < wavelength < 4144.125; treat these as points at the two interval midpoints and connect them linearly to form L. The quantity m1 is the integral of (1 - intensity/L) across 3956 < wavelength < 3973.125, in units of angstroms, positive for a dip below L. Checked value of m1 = 5.04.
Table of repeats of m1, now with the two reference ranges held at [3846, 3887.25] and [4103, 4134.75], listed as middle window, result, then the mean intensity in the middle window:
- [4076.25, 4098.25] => 0.4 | 29.7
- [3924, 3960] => 6.3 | 23.8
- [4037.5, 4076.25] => -3.3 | 32.6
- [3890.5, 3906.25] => 1.8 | 25.2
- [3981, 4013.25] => -1.8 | 31.1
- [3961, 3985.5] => 6.7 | 21.3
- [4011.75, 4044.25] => -3.9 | 33.3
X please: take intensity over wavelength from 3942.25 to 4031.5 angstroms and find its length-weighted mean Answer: 28.2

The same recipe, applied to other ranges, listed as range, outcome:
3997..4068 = 32.8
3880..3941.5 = 24.9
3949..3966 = 24.8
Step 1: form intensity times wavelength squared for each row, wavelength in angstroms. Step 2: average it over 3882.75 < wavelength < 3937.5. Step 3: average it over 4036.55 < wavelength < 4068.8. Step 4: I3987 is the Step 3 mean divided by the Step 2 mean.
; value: 1.4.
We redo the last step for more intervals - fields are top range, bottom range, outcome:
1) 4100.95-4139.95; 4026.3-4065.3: 0.98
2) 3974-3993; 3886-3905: 1.18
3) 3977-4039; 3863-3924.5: 1.20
